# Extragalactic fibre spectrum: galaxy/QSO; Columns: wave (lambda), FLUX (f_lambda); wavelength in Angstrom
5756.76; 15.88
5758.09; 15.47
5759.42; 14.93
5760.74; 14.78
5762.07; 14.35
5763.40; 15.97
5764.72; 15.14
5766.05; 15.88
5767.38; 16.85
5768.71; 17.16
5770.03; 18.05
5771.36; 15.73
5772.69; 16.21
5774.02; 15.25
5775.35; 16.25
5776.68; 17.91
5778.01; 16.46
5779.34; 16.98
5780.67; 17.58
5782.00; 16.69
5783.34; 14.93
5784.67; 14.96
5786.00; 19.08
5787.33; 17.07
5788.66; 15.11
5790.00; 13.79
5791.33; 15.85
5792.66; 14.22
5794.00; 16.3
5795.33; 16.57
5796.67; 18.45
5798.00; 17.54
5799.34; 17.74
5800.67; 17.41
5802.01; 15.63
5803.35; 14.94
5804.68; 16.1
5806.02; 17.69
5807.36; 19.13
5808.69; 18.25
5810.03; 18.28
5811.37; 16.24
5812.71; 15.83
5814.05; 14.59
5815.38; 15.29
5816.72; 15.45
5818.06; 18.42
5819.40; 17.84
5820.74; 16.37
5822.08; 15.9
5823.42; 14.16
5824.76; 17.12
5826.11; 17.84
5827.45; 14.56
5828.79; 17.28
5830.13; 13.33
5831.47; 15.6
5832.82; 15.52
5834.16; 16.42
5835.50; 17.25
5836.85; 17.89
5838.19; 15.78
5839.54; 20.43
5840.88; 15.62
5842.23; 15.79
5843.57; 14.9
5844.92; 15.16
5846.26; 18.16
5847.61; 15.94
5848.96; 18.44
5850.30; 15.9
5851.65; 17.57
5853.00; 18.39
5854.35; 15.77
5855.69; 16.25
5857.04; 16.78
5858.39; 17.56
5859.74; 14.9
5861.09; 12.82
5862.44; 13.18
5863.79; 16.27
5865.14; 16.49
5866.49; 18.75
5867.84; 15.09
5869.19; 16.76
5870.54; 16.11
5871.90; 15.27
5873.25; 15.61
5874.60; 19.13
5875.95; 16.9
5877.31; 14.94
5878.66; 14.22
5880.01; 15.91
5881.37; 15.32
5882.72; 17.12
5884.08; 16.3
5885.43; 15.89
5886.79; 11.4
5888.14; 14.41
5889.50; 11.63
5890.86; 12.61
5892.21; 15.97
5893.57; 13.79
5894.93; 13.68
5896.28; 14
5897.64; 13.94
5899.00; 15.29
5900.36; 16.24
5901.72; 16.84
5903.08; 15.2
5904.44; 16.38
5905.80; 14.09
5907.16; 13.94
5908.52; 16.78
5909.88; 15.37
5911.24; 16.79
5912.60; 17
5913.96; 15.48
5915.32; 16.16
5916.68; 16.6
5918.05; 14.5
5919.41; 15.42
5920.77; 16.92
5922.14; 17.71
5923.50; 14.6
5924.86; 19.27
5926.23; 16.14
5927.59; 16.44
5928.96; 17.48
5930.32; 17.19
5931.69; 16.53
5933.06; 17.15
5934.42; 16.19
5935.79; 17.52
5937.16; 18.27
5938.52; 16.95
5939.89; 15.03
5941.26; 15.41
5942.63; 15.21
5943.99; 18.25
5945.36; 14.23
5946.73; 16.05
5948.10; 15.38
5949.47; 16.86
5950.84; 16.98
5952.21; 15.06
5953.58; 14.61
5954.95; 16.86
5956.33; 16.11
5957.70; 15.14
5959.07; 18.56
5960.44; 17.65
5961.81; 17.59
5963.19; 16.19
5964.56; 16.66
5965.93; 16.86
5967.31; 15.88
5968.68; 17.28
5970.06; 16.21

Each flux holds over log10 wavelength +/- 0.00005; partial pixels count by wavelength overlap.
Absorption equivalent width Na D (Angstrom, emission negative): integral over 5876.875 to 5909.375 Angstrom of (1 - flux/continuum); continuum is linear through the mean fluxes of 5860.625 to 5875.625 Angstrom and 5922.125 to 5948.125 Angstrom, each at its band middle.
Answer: 2.8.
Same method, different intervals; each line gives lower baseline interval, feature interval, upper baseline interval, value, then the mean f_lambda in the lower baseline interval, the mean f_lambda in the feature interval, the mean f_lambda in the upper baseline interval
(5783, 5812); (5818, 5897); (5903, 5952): 2.8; 16.6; 15.9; 16.3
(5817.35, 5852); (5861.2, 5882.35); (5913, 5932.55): 0.7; 16.5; 15.9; 16.5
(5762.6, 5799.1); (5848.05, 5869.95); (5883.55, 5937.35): -0.5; 16.4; 16.3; 15.7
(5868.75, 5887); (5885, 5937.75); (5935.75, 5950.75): 1.4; 15.9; 15.7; 16.3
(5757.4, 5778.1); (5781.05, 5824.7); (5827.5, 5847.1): -0.8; 16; 16.4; 16.3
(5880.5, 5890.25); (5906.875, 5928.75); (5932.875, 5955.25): -1.1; 14.6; 16.3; 16.2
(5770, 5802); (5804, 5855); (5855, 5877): -1.0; 16.5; 16.6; 16.1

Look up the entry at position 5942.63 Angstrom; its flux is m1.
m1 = 15.21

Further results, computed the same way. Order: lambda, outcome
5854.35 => 15.77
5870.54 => 16.11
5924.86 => 19.27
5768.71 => 17.16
